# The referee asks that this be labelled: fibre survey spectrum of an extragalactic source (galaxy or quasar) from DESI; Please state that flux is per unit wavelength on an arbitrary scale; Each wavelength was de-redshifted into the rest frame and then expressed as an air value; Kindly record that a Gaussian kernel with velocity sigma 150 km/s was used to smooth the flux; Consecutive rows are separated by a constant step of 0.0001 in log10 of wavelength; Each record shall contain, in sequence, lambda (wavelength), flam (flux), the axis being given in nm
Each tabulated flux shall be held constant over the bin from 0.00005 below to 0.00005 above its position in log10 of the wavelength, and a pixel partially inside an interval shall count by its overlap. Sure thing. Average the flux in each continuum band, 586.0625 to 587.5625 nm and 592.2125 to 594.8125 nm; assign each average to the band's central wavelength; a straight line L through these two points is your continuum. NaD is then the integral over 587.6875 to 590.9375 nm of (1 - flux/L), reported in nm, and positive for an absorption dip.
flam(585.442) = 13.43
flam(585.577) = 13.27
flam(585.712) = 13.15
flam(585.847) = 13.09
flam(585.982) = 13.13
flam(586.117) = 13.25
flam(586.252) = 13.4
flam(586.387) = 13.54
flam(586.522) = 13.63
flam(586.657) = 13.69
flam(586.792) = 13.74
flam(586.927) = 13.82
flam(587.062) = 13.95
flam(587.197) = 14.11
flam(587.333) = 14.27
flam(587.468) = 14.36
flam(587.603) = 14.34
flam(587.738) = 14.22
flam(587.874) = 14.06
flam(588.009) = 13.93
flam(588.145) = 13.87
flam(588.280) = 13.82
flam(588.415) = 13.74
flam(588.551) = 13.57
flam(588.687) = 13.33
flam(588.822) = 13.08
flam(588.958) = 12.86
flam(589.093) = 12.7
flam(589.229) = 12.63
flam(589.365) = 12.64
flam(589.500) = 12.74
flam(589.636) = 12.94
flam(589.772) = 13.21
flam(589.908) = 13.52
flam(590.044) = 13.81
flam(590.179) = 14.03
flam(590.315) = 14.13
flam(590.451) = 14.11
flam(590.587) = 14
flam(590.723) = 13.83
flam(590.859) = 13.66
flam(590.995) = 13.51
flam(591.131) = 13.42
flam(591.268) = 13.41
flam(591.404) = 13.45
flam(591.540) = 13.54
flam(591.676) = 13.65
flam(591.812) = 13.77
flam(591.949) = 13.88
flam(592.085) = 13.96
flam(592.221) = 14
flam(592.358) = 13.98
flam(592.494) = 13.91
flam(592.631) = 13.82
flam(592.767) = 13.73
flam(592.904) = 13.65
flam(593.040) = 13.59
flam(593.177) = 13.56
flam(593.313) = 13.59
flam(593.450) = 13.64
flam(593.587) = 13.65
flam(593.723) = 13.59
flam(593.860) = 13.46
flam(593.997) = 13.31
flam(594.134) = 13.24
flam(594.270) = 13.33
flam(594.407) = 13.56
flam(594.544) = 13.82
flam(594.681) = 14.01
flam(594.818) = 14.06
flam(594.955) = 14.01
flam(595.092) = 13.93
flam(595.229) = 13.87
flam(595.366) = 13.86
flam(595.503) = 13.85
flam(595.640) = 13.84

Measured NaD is 0.06 nm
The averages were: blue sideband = 13.8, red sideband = 13.7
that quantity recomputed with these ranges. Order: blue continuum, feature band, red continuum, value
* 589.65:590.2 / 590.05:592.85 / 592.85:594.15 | -0.051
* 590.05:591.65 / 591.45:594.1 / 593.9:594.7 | -0.015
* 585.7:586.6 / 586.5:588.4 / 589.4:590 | -0.107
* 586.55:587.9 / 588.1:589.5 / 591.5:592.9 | 0.079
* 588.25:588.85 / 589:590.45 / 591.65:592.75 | 0.039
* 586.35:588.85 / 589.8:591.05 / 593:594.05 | -0.010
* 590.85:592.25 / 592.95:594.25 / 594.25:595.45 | 0.025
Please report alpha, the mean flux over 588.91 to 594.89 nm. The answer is 13.6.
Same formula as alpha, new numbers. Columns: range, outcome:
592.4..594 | 13.6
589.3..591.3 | 13.5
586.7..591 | 13.6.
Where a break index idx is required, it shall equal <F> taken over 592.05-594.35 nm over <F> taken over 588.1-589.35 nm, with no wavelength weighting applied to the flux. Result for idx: 1.0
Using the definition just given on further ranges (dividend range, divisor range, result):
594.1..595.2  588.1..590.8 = 1.03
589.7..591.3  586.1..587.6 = 0.99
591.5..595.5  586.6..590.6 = 1.01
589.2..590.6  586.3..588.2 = 0.96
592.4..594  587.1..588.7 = 0.98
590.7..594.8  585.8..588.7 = 0.99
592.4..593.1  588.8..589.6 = 1.08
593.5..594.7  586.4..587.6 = 0.97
